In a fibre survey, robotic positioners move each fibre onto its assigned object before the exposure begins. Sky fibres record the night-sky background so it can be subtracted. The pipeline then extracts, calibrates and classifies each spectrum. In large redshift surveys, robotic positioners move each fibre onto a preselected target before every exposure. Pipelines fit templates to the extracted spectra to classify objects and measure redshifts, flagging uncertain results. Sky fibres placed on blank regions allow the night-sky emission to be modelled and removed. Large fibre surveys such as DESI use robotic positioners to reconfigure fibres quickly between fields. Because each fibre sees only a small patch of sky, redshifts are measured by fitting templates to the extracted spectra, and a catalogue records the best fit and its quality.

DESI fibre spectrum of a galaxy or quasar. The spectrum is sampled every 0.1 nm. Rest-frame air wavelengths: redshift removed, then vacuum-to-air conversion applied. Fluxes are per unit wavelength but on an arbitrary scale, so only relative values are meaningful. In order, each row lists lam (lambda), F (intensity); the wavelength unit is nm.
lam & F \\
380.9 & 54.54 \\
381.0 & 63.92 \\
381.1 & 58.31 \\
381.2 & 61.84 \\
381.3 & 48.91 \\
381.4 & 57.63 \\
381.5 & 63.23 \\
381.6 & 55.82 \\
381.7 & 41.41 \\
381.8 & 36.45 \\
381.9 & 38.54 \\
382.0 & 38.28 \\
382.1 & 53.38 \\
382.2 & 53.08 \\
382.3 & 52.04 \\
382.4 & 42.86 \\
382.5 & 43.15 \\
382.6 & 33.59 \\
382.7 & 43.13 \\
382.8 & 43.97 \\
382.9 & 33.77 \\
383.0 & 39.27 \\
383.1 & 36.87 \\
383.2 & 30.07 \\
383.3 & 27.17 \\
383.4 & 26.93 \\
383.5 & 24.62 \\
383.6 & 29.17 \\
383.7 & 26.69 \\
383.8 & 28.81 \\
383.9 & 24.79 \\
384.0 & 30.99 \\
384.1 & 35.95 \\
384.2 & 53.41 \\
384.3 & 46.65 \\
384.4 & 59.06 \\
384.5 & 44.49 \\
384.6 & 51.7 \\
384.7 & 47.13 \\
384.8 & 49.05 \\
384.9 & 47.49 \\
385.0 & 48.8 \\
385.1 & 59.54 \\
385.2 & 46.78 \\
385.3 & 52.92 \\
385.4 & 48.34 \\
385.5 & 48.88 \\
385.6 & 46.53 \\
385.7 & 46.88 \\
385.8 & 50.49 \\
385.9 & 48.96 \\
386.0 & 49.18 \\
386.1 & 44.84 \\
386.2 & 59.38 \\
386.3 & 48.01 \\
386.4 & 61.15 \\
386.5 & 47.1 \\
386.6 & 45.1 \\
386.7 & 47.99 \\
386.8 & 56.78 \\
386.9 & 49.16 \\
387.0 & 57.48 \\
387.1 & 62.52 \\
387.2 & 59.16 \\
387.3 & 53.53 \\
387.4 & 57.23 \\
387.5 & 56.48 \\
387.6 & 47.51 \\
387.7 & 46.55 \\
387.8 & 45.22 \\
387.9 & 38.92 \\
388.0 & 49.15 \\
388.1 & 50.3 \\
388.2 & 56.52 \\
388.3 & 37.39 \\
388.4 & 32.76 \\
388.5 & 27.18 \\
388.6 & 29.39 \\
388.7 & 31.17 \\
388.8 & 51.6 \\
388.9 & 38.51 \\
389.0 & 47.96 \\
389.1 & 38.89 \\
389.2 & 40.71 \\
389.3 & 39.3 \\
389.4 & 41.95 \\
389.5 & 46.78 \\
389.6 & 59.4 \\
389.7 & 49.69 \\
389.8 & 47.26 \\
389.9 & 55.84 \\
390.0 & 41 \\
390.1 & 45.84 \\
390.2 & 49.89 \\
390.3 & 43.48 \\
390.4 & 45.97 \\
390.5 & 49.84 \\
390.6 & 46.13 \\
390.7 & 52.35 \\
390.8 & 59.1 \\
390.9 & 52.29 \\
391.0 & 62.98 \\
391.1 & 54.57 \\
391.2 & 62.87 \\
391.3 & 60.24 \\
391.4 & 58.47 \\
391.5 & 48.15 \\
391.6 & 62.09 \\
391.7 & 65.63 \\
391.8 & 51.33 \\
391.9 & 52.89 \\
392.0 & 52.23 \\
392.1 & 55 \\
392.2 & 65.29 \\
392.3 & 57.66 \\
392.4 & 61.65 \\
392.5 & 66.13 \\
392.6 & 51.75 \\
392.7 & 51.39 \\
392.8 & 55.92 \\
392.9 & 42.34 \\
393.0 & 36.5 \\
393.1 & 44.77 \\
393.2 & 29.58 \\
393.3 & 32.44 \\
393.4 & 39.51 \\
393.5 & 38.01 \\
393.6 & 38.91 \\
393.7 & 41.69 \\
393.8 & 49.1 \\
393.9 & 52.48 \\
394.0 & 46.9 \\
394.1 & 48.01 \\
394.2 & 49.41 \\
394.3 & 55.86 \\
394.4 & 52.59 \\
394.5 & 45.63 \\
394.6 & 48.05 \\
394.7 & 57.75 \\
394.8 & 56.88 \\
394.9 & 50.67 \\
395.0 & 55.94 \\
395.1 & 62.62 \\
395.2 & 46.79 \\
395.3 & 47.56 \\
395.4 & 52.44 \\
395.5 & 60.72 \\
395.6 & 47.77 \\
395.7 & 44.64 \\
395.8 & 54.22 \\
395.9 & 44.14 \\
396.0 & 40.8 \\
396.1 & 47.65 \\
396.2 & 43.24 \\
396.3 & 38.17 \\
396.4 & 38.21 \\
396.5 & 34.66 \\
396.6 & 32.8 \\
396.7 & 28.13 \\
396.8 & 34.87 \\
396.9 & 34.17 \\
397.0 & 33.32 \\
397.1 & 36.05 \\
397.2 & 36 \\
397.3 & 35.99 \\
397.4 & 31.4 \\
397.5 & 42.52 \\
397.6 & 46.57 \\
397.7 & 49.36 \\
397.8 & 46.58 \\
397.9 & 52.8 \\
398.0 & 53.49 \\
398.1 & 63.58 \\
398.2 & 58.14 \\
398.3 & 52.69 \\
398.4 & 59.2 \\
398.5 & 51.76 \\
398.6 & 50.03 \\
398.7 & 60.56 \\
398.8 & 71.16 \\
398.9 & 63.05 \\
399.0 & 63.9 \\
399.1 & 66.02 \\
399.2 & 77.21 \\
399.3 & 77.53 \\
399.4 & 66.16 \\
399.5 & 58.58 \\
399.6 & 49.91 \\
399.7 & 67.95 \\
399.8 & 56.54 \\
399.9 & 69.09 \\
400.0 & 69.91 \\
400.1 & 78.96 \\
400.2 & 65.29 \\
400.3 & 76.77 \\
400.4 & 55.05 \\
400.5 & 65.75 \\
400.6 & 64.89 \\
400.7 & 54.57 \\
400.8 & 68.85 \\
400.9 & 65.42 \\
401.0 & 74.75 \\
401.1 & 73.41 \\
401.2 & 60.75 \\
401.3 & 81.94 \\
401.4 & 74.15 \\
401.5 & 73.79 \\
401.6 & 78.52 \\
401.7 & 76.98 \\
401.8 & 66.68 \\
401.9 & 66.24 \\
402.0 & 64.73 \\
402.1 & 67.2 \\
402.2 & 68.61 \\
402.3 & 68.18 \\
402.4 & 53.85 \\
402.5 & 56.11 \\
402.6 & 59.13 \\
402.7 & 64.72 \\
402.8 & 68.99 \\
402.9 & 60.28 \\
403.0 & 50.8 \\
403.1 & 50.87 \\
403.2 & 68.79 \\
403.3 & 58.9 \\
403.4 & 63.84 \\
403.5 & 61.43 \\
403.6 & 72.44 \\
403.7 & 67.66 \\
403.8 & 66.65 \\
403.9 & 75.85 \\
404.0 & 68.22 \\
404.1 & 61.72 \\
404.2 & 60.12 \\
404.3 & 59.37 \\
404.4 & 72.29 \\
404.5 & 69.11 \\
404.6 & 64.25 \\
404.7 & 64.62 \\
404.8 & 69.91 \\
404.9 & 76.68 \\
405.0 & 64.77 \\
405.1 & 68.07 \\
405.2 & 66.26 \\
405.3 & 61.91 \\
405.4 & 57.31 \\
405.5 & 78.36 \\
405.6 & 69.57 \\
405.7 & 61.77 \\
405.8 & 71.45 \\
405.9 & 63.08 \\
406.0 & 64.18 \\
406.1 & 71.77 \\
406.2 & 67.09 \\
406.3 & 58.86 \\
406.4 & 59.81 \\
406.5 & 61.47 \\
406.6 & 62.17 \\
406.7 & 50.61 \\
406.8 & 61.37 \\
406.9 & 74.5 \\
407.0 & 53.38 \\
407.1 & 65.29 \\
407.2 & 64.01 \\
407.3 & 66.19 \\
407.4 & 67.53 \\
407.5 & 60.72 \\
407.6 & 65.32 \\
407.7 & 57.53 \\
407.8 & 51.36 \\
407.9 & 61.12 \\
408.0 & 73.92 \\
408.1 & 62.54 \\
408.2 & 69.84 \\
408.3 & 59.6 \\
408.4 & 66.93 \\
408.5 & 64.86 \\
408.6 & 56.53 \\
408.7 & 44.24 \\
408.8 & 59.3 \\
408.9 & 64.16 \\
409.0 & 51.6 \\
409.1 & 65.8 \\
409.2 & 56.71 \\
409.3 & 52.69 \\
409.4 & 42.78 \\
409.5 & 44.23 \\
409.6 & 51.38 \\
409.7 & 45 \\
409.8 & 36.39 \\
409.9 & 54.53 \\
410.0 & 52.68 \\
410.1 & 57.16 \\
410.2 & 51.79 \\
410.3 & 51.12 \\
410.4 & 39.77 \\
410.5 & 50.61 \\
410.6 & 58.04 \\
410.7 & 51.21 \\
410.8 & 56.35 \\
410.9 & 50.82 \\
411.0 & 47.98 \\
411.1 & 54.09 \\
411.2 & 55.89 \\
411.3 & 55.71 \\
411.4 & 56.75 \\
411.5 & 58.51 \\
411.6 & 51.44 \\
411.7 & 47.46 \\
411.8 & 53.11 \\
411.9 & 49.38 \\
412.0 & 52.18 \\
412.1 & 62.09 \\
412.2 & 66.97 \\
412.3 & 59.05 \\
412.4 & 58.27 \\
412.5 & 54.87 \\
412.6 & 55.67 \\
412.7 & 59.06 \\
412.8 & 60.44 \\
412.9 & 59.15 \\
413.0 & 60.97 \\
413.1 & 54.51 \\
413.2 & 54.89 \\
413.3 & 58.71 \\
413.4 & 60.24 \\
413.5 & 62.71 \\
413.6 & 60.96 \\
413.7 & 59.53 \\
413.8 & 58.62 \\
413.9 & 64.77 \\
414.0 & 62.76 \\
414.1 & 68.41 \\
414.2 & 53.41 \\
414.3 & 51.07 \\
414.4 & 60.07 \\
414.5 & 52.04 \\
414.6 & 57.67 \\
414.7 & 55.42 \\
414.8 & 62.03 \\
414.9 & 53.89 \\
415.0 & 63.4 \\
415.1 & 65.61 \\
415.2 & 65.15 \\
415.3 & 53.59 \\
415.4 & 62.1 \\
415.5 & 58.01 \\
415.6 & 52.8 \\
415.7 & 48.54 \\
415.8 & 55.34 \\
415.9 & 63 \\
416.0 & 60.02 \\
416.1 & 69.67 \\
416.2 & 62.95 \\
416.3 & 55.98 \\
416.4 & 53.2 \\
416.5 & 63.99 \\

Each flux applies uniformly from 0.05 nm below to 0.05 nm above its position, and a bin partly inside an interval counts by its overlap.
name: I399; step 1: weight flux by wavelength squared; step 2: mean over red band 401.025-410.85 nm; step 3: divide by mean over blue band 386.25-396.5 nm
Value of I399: 1.4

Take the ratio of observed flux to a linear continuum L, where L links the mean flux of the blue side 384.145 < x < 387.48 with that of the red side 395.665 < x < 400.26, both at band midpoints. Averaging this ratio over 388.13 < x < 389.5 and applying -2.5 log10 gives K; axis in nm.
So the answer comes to 0.28 mag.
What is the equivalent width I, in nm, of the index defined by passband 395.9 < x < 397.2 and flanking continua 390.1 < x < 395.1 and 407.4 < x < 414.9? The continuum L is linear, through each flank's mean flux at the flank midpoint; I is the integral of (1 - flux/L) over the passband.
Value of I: 0.38 nm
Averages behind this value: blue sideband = 51.3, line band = 37.1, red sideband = 56.5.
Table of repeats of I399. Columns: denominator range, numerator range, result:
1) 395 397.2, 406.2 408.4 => 1.53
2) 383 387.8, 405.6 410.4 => 1.43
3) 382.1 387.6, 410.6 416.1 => 1.45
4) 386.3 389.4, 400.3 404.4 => 1.52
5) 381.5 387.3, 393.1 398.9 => 1.10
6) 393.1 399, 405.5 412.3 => 1.31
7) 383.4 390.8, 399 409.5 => 1.52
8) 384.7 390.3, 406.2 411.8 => 1.32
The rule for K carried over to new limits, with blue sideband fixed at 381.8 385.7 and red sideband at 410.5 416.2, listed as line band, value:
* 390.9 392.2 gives -0.24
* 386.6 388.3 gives -0.18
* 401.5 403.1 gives -0.24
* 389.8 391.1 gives -0.11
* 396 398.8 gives 0.11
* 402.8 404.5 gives -0.22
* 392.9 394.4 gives 0.09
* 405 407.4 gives -0.20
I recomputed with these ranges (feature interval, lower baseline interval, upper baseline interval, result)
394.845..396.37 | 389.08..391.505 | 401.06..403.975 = 0.22 nm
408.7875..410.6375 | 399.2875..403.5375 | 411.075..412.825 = 0.21 nm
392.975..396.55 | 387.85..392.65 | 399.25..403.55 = 0.61 nm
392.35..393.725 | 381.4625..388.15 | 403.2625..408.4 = 0.21 nm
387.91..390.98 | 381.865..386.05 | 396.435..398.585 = -0.17 nm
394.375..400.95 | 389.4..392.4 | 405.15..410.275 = 0.35 nm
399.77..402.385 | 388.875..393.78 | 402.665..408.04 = -0.38 nm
